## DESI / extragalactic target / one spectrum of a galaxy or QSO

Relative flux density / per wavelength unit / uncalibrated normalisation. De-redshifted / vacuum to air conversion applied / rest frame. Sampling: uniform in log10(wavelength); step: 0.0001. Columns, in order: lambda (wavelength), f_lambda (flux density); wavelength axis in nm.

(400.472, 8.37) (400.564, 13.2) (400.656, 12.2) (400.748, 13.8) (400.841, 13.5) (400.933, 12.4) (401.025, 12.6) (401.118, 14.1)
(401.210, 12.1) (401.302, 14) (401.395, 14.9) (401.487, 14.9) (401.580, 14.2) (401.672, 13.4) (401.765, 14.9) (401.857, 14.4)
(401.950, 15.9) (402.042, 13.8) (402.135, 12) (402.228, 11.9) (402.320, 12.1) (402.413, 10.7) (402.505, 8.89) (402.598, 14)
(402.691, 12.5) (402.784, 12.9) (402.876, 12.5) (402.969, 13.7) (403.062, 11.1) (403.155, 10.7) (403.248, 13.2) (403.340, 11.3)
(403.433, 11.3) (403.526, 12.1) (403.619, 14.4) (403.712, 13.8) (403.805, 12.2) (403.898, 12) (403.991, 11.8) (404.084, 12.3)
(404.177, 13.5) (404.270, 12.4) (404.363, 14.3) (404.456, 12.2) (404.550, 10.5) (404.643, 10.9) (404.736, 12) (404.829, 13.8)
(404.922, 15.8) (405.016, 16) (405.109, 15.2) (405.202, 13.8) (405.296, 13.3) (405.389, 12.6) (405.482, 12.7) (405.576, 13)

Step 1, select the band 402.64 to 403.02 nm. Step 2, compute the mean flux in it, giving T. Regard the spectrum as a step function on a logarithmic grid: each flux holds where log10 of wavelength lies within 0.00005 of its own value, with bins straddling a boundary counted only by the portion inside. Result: 12.9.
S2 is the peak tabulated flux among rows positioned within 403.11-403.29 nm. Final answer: 13.2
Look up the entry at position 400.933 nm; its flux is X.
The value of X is 12.4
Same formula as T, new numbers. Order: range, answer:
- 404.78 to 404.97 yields 14.7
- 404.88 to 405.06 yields 15.8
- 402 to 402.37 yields 12.4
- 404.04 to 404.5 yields 13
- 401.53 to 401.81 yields 14.1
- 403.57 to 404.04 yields 12.8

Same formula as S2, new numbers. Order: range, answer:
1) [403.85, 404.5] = 14.3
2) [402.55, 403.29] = 14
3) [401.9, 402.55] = 15.9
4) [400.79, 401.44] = 14.9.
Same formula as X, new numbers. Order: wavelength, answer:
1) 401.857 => 14.4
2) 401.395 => 14.9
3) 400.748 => 13.8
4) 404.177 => 13.5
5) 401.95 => 15.9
